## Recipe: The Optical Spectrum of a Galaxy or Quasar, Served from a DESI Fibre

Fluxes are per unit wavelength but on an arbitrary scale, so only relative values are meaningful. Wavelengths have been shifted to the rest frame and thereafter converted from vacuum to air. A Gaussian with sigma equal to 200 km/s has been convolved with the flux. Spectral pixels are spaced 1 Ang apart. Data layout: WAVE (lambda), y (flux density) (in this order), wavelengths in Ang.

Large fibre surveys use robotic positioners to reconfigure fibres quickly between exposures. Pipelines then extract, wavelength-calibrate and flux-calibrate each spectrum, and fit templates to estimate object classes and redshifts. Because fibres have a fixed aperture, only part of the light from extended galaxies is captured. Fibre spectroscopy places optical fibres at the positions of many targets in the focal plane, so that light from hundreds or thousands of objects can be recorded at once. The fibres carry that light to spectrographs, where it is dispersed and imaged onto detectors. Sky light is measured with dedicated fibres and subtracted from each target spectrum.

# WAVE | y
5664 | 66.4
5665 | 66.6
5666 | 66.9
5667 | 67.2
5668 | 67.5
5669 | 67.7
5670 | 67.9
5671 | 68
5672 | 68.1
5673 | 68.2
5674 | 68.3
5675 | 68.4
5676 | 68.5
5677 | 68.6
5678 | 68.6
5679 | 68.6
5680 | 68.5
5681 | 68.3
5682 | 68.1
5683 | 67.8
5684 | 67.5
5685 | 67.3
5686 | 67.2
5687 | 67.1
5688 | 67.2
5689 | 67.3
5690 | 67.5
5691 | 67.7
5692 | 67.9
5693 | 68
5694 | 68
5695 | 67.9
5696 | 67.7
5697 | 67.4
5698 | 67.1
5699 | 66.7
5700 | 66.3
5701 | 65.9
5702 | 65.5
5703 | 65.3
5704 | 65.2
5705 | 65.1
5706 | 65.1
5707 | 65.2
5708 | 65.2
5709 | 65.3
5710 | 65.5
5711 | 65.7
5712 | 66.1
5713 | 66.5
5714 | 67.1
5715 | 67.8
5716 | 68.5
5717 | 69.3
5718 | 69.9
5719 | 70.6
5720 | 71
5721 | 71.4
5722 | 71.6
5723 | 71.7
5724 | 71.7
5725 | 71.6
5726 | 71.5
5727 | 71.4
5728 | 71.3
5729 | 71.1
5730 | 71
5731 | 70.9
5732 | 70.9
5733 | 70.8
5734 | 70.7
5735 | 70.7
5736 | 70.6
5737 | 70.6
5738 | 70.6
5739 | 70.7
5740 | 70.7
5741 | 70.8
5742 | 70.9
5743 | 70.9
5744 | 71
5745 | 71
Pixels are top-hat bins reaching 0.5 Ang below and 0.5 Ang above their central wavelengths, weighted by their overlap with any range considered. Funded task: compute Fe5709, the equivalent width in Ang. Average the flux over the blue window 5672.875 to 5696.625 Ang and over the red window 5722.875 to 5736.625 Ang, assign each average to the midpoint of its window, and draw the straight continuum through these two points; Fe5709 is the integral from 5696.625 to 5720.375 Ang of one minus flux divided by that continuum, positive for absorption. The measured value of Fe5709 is 1.0 Ang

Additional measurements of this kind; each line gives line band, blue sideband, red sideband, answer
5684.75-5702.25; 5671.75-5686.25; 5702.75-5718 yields 0.02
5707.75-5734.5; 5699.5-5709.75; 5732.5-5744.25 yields -0.59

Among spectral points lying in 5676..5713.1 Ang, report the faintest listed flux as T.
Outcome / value 65.1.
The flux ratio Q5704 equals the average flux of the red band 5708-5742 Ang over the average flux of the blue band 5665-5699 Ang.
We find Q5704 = 1.0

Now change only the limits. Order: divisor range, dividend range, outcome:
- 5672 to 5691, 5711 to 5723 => 1.02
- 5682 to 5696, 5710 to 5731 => 1.03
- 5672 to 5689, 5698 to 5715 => 0.97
